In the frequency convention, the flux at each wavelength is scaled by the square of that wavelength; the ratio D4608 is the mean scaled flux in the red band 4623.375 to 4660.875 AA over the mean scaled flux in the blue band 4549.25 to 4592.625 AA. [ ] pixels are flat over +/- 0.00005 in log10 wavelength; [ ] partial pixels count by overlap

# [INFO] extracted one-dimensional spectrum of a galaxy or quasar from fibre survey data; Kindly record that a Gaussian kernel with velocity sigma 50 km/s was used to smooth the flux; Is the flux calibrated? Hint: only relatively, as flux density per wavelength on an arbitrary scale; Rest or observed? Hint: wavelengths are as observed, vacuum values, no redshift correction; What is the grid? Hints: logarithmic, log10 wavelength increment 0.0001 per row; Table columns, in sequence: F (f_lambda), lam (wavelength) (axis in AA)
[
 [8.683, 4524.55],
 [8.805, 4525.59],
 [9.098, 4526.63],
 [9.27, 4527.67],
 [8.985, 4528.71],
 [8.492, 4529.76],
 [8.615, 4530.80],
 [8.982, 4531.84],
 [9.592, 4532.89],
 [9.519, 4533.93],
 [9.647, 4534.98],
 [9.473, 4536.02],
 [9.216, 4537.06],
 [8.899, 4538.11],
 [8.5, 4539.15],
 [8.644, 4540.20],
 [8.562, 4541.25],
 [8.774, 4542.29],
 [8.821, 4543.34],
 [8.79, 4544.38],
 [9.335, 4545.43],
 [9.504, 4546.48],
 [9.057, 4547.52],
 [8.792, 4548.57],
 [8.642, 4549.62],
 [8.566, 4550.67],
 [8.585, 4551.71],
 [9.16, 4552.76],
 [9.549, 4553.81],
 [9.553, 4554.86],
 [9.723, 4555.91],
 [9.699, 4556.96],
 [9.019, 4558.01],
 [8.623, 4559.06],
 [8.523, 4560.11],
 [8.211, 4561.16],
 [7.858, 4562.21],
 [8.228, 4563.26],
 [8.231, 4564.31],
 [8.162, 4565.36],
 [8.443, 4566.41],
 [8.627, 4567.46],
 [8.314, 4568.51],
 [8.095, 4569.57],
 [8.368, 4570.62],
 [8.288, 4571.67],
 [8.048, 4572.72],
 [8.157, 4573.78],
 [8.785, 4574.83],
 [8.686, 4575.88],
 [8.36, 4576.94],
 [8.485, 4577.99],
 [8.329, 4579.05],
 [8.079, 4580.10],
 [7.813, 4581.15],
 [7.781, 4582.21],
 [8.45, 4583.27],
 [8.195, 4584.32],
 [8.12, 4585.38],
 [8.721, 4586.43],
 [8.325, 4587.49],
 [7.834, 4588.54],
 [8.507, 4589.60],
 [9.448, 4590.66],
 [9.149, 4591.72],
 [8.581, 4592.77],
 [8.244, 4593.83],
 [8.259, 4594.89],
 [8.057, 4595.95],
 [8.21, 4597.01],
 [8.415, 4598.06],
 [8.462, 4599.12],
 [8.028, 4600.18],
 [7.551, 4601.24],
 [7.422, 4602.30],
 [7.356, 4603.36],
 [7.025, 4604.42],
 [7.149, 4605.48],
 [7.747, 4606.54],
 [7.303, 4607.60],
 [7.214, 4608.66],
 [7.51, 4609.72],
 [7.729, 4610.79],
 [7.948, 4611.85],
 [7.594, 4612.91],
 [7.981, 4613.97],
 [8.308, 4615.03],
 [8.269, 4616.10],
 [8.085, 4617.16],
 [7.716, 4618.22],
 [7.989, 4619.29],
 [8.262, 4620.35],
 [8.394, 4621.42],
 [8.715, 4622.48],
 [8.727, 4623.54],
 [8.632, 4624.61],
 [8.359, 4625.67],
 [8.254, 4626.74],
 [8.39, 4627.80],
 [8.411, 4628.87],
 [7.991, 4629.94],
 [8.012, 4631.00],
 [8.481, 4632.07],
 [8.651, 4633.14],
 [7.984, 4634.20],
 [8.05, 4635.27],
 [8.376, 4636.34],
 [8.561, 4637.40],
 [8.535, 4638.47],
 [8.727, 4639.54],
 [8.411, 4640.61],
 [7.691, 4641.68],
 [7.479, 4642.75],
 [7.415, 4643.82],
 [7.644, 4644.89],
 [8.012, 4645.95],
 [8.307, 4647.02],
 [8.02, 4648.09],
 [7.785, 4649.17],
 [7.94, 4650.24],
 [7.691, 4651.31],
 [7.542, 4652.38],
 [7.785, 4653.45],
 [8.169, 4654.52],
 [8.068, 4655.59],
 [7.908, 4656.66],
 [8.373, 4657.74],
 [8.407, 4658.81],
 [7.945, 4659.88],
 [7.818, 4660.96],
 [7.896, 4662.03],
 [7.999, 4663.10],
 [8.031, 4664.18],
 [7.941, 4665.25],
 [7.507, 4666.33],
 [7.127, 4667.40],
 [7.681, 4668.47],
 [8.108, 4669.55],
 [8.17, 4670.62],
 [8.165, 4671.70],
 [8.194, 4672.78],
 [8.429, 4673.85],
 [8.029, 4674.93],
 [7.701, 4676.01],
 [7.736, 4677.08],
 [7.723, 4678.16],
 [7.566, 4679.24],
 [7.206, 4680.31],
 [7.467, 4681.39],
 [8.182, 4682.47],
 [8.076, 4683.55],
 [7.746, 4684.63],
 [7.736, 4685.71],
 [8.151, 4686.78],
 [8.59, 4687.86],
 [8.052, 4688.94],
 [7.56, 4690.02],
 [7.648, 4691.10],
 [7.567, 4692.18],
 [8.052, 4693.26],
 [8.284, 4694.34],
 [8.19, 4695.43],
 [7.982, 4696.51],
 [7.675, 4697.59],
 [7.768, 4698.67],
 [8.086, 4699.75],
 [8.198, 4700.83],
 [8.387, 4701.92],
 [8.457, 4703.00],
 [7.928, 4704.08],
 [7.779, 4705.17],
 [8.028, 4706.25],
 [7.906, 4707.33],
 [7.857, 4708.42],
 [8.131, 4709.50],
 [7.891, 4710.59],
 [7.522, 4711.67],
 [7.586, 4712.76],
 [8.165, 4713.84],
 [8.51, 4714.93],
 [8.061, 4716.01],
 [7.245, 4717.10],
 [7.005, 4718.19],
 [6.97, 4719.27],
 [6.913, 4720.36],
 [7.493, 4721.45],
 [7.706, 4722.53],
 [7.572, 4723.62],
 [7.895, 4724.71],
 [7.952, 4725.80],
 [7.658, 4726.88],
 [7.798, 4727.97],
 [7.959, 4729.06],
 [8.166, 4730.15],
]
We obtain 0.98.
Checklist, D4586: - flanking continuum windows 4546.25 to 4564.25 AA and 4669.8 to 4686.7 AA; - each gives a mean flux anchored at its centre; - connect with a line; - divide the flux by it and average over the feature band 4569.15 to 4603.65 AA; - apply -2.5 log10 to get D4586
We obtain 0.05 mag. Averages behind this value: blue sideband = 8.87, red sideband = 7.89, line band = 8.27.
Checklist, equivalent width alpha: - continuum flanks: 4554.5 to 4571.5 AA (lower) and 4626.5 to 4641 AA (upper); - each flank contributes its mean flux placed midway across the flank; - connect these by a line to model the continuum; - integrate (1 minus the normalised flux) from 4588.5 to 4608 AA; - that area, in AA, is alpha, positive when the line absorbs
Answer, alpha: 1.0 AA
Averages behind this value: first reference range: 8.59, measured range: 8.05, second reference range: 8.35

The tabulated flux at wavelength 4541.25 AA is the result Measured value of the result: 8.562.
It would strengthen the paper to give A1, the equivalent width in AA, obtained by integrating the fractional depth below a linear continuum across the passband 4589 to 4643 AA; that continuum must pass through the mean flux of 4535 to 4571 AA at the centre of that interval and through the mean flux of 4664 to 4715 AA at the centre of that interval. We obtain 1.7 AA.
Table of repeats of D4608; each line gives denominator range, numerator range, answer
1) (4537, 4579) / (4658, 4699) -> 0.96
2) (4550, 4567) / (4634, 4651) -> 0.95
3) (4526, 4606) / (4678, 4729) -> 0.97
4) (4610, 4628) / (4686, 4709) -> 1.01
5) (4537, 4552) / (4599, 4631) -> 0.93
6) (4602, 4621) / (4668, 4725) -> 1.06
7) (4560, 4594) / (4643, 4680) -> 0.98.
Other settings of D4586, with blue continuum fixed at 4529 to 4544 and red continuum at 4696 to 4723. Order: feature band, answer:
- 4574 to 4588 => 0.05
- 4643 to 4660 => 0.04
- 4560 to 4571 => 0.07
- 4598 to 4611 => 0.13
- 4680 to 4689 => 0.01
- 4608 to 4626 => 0.05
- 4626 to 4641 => 0.00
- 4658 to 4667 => 0.02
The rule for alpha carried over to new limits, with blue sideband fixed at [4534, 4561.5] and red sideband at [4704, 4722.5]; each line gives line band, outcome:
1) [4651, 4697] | 0.5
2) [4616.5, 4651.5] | 0.6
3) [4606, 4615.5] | 0.9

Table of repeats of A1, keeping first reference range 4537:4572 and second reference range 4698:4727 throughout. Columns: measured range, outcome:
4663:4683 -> 0.5 AA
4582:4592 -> 0.1 AA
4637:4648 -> 0.2 AA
